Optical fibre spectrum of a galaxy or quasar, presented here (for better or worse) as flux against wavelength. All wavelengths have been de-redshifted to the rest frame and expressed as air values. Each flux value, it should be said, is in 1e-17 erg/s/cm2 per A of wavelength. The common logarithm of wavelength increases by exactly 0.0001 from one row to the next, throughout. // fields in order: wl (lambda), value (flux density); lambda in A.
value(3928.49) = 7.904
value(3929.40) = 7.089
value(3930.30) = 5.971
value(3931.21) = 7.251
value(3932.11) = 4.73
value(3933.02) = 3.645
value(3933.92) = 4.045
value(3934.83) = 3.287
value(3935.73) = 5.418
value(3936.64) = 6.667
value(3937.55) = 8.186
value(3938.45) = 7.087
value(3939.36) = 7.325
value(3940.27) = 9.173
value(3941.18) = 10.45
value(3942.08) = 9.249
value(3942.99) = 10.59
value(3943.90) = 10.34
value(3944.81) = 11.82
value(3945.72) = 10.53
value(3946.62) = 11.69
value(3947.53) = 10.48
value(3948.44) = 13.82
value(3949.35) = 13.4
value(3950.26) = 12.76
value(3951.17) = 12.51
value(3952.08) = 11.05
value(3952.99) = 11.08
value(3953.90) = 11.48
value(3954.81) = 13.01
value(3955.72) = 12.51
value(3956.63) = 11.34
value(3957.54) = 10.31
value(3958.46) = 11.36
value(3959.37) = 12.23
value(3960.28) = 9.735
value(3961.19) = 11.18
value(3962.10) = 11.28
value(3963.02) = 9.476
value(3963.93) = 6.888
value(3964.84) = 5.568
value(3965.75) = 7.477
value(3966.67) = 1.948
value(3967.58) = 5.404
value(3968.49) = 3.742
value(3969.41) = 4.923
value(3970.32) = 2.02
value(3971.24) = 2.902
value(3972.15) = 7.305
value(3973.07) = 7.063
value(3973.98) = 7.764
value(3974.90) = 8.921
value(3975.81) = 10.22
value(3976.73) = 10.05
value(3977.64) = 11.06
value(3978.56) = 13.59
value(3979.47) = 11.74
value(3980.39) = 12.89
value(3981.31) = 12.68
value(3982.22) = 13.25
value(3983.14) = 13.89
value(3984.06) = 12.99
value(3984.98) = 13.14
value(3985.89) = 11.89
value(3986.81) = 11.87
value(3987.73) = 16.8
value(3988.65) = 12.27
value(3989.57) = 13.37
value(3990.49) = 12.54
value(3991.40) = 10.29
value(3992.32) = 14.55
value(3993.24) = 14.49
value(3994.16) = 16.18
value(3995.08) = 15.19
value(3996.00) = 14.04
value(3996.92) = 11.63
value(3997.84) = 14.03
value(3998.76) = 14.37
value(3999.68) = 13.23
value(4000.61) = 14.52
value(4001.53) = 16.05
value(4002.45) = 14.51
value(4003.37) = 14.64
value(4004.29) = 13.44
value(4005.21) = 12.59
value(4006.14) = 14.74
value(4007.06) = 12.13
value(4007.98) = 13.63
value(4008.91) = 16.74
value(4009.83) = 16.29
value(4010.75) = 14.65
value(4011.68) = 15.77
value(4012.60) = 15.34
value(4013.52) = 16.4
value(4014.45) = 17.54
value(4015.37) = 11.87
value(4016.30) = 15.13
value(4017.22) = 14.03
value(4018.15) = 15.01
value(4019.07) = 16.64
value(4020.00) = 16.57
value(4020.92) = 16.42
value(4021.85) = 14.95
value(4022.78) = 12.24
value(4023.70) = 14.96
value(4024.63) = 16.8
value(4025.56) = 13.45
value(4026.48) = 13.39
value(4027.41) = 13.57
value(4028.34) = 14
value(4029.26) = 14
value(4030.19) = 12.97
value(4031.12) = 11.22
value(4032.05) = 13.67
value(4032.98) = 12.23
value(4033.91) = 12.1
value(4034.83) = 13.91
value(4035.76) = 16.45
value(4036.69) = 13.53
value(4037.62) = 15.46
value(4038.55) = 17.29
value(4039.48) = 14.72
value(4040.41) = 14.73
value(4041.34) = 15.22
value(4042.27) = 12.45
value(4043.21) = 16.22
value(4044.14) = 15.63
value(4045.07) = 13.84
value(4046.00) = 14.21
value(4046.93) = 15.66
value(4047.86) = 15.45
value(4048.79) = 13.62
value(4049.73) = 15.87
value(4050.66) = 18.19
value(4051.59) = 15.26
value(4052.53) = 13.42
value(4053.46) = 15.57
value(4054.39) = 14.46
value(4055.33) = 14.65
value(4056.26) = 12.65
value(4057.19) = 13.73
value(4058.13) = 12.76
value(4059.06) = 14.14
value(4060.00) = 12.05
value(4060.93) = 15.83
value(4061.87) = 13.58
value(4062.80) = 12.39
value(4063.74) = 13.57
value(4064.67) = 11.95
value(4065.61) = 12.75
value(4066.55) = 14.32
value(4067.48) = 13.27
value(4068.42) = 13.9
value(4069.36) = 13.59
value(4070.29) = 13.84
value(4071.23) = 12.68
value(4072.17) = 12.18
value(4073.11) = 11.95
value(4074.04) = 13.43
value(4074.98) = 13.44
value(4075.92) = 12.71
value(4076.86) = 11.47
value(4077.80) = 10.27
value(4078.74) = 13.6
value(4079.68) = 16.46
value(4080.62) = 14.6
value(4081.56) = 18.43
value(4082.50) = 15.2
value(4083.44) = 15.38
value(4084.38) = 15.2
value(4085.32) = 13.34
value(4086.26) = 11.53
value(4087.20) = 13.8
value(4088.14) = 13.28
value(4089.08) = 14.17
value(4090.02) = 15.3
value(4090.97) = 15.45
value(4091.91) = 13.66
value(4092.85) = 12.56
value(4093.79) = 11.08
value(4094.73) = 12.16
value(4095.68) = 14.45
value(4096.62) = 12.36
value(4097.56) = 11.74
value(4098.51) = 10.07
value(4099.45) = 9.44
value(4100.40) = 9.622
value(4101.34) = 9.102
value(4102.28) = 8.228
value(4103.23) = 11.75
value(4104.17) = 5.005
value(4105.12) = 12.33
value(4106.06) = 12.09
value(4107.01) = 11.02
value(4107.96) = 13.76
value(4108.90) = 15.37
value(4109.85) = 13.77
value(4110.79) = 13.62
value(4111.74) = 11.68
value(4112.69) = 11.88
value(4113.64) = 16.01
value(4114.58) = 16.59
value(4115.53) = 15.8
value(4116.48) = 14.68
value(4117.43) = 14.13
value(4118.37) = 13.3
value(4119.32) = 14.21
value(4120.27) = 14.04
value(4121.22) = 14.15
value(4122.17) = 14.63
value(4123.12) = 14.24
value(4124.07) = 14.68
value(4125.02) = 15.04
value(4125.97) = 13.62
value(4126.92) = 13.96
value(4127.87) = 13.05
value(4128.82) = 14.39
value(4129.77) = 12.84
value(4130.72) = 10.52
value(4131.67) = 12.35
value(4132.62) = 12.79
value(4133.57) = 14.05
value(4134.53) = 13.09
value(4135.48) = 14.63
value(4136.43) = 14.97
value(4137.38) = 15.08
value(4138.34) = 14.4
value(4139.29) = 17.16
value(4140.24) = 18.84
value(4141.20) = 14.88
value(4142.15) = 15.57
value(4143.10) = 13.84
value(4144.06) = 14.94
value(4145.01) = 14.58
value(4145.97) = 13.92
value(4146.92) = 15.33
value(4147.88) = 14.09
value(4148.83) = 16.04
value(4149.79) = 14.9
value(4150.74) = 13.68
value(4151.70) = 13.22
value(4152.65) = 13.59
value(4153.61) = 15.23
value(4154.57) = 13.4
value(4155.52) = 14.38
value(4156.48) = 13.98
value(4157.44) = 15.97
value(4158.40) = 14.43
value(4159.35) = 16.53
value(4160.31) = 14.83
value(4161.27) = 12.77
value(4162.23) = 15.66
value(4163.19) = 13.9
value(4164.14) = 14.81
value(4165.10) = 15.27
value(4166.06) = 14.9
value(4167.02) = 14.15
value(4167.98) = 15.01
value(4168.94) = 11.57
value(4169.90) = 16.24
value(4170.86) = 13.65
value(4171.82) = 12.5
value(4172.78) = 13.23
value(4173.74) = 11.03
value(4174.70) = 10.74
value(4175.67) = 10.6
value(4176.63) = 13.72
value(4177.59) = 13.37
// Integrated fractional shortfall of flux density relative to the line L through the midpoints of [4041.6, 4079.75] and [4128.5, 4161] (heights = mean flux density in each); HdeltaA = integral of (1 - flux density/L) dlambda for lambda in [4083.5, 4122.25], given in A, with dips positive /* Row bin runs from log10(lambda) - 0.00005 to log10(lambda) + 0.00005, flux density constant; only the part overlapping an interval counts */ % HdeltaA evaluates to 3.5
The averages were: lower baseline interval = 13.8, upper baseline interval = 14.5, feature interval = 12.8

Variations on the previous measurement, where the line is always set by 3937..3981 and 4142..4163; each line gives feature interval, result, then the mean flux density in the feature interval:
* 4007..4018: -4.2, 15.1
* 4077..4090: -1.5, 14.2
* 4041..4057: -4.0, 14.8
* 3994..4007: -4.3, 14.1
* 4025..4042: -3.8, 14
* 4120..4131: 0.0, 13.8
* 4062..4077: -0.7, 13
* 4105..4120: -0.3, 13.8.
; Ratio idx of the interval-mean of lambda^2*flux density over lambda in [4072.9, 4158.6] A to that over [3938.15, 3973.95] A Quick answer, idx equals 1.59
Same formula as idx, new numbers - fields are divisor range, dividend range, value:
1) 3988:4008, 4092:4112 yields 0.88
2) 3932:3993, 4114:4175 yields 1.59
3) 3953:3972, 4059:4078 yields 1.66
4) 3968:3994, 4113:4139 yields 1.41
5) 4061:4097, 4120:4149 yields 1.09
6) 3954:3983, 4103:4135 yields 1.58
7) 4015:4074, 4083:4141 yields 0.97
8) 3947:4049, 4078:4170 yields 1.16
